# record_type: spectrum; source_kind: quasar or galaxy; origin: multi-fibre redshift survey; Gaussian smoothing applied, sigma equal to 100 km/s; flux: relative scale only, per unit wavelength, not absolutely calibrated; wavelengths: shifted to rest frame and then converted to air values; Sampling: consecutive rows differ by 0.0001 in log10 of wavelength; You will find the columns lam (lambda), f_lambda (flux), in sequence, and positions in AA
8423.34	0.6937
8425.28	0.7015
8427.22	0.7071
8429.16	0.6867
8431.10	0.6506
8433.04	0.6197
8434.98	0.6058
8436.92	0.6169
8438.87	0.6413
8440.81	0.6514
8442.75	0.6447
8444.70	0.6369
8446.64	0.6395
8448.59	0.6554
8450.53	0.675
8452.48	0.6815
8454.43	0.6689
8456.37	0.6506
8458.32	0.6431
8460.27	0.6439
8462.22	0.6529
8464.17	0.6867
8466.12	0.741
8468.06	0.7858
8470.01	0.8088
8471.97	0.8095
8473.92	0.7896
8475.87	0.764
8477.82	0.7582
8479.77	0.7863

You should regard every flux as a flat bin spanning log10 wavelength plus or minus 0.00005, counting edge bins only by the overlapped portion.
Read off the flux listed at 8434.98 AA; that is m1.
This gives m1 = 0.6058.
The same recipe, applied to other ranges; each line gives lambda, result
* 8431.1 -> 0.6506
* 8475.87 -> 0.764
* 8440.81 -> 0.6514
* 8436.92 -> 0.6169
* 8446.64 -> 0.6395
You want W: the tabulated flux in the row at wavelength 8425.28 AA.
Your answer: 0.7015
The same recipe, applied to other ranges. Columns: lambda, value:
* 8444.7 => 0.6369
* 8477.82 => 0.7582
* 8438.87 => 0.6413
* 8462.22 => 0.6529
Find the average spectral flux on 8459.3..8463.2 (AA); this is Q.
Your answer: 0.648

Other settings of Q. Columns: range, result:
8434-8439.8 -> 0.621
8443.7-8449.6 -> 0.644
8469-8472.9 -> 0.807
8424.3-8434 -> 0.673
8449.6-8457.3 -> 0.669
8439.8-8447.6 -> 0.644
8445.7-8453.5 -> 0.662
